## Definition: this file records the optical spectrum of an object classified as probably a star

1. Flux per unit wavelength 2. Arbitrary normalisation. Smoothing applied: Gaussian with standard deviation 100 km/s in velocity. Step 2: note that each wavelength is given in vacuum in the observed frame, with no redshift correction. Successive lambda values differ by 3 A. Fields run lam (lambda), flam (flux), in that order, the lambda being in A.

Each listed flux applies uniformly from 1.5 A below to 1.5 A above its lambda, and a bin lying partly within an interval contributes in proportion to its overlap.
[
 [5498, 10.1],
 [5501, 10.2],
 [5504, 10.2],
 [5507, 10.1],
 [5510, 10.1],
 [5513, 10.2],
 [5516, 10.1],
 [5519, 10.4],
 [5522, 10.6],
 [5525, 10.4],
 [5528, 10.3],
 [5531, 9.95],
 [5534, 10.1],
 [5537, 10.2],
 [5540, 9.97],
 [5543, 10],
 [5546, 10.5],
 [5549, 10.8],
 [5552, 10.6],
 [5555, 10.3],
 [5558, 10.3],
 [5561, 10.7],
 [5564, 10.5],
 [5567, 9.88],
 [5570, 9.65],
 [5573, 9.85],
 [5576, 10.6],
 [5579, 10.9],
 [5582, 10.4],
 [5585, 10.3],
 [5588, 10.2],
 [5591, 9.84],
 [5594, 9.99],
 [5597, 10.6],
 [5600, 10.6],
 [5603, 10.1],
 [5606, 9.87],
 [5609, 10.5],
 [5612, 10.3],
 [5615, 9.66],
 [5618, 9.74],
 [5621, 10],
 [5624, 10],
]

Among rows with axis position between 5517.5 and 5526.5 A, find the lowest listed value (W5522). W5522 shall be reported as 10.4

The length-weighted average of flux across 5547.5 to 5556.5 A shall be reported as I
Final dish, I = 10.6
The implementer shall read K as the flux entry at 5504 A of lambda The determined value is 10.2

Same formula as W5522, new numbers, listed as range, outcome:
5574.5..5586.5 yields 10.3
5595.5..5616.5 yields 9.66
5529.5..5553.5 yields 9.95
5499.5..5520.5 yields 10.1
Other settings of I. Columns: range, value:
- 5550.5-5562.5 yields 10.5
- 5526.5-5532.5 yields 10.1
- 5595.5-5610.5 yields 10.3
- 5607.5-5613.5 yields 10.4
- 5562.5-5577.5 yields 10.1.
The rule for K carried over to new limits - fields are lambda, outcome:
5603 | 10.1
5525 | 10.4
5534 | 10.1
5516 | 10.1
